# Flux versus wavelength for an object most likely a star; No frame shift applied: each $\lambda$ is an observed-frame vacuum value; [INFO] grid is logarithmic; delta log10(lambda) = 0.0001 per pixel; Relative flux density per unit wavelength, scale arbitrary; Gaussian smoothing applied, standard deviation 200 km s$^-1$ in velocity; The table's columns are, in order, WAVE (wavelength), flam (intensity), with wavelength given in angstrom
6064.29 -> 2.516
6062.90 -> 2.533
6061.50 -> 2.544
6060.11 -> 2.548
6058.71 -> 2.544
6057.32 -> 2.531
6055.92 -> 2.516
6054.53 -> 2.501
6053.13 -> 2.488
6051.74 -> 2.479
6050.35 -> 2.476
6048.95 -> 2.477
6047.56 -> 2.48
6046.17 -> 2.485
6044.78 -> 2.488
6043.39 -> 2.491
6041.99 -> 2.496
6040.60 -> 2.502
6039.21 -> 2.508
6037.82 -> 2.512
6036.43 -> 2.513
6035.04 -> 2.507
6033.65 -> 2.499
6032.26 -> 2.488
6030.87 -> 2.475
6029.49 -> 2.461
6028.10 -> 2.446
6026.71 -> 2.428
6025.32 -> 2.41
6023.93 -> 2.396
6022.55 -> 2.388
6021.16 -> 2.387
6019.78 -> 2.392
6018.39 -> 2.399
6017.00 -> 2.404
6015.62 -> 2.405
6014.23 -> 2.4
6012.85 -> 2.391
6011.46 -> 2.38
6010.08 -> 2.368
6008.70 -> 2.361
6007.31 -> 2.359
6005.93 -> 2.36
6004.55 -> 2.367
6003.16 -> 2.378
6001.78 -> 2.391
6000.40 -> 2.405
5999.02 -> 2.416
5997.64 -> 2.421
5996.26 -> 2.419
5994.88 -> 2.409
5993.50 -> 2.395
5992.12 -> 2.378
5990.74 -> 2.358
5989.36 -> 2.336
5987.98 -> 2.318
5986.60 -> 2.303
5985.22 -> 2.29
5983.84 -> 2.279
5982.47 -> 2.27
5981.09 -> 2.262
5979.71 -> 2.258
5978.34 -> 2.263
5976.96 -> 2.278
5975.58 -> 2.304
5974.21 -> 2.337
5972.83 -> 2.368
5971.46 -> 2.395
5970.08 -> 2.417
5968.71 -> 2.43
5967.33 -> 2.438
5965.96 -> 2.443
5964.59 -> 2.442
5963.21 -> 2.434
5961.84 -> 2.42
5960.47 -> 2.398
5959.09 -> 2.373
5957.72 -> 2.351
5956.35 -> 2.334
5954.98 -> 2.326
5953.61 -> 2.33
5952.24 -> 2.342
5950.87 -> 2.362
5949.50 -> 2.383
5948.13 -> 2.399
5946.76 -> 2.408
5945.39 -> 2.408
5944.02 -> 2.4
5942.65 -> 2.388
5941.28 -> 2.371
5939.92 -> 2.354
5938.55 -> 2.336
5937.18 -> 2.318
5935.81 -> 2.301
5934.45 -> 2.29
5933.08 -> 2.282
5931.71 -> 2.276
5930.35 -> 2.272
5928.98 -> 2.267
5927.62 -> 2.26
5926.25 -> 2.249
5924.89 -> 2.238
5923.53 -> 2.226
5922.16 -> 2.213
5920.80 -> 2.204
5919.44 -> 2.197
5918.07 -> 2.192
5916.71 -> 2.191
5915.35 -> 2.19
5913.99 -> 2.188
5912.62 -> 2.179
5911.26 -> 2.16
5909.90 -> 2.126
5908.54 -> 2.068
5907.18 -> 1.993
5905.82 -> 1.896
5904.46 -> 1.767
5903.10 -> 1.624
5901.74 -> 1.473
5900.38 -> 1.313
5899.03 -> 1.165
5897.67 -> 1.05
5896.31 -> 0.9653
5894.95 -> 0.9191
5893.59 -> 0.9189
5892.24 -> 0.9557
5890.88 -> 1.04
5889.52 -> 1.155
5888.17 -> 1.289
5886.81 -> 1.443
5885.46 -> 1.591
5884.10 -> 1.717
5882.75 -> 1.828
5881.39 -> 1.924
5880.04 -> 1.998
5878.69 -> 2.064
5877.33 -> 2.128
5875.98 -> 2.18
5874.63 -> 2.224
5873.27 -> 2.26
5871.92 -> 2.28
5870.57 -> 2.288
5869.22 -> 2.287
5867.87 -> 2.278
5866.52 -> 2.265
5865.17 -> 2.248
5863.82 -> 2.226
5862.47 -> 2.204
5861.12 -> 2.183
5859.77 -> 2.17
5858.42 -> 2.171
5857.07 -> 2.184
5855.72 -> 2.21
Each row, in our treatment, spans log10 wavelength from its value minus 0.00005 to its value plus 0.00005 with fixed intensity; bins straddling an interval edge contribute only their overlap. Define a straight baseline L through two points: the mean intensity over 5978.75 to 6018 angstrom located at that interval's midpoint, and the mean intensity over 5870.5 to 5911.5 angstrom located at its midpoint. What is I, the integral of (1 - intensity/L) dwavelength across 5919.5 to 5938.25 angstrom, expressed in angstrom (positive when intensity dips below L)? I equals -3.5 angstrom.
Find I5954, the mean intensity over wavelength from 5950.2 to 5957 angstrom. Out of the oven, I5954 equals 2.34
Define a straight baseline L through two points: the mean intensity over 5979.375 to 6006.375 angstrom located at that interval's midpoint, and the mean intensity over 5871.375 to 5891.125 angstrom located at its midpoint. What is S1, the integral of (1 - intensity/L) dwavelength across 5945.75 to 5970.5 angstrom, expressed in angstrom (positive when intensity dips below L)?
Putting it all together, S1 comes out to -2.3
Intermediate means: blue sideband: 1.82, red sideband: 2.35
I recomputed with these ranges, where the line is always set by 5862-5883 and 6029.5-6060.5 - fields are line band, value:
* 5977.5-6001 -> 0.5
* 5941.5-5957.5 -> -0.4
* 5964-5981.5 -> 0.0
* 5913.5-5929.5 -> 0.3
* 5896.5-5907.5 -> 3.6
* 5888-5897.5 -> 5.1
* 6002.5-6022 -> 0.4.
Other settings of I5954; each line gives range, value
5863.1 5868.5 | 2.25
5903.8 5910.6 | 1.97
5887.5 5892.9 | 1.11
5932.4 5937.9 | 2.3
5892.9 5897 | 0.935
